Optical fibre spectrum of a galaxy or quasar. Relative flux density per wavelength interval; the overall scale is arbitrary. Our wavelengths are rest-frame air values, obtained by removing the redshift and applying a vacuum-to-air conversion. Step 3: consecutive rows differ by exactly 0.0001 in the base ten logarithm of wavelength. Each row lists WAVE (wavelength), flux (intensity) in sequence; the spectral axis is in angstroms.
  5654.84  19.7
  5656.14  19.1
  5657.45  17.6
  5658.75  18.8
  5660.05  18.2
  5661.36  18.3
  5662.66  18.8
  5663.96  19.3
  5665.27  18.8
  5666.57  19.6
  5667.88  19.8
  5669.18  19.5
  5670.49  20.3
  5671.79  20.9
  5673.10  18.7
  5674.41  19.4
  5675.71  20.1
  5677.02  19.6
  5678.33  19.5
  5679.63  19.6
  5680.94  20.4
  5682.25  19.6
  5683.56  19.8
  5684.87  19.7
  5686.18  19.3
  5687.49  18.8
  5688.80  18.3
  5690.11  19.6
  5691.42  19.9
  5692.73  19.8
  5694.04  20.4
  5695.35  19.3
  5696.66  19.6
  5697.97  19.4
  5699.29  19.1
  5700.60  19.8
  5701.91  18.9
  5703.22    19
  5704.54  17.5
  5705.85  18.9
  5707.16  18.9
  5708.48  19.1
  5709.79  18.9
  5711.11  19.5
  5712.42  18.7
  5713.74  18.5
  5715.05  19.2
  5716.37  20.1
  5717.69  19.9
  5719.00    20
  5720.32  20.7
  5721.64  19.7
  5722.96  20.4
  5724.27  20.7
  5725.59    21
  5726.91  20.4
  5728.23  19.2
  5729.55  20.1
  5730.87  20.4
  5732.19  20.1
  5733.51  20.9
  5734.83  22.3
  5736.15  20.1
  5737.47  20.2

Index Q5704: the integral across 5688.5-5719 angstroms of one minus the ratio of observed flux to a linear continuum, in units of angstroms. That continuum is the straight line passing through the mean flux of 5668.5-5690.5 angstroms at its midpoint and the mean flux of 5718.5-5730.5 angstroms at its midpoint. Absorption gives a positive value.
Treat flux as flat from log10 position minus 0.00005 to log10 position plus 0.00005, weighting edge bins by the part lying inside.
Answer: 1.0 angstroms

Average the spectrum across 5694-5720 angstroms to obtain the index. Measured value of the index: 19.2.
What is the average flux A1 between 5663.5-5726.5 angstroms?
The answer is 19.5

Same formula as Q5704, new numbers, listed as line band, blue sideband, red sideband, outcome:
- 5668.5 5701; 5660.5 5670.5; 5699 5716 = -0.9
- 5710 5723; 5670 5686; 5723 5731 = 0.4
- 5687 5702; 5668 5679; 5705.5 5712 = -0.1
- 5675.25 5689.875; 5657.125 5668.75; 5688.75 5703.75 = -0.2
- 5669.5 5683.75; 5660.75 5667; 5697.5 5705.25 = -0.6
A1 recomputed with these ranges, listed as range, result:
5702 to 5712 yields 18.8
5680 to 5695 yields 19.6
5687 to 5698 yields 19.5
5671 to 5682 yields 19.8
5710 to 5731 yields 19.9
